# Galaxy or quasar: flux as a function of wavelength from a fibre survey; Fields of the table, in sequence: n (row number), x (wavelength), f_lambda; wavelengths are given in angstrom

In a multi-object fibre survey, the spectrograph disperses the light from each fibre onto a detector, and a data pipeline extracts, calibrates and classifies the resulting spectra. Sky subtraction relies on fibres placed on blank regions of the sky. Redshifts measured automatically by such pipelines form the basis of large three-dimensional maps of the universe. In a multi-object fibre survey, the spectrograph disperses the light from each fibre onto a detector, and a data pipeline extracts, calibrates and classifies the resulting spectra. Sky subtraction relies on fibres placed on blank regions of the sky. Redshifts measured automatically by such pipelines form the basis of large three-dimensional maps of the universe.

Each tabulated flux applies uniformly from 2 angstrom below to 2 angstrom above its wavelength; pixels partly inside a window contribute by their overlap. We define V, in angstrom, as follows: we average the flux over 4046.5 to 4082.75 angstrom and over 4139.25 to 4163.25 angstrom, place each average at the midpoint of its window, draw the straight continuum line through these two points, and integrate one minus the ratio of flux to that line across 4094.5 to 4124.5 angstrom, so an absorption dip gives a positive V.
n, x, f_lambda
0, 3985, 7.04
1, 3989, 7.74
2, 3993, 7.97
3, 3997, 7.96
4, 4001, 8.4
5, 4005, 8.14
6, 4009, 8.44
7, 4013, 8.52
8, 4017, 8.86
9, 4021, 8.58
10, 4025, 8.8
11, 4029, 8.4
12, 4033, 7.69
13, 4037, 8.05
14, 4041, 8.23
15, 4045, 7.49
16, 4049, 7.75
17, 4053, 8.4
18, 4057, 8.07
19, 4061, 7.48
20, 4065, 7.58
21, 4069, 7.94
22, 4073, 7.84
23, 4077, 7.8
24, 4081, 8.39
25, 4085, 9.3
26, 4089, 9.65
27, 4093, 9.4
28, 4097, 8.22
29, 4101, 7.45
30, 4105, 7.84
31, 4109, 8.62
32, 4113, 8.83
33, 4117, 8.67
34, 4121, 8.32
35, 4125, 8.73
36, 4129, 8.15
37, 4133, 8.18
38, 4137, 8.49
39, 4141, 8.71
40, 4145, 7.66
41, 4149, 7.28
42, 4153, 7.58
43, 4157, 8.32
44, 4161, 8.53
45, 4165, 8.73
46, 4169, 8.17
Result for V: -1.35 angstrom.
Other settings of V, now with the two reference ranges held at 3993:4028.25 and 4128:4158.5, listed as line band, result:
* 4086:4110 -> -1.1 angstrom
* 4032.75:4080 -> 2.4 angstrom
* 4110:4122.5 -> -0.8 angstrom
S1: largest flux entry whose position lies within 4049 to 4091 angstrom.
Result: 9.65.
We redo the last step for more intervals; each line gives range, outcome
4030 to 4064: 8.4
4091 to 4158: 9.4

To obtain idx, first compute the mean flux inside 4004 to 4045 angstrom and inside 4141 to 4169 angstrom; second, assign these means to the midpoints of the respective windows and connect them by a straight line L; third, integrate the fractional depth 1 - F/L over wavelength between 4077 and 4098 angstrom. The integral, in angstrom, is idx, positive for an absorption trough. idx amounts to -1.8 angstrom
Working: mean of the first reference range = 8.33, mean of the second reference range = 8.08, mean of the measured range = 8.92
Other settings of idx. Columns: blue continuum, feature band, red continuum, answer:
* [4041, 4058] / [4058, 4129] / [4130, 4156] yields -3.28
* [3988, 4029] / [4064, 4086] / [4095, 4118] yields 0.46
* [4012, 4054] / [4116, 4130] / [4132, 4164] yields -0.58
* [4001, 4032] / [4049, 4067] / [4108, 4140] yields 1.34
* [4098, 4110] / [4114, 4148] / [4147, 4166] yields -1.48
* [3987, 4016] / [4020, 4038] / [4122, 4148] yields -0.21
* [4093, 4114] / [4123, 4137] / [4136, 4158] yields -0.49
